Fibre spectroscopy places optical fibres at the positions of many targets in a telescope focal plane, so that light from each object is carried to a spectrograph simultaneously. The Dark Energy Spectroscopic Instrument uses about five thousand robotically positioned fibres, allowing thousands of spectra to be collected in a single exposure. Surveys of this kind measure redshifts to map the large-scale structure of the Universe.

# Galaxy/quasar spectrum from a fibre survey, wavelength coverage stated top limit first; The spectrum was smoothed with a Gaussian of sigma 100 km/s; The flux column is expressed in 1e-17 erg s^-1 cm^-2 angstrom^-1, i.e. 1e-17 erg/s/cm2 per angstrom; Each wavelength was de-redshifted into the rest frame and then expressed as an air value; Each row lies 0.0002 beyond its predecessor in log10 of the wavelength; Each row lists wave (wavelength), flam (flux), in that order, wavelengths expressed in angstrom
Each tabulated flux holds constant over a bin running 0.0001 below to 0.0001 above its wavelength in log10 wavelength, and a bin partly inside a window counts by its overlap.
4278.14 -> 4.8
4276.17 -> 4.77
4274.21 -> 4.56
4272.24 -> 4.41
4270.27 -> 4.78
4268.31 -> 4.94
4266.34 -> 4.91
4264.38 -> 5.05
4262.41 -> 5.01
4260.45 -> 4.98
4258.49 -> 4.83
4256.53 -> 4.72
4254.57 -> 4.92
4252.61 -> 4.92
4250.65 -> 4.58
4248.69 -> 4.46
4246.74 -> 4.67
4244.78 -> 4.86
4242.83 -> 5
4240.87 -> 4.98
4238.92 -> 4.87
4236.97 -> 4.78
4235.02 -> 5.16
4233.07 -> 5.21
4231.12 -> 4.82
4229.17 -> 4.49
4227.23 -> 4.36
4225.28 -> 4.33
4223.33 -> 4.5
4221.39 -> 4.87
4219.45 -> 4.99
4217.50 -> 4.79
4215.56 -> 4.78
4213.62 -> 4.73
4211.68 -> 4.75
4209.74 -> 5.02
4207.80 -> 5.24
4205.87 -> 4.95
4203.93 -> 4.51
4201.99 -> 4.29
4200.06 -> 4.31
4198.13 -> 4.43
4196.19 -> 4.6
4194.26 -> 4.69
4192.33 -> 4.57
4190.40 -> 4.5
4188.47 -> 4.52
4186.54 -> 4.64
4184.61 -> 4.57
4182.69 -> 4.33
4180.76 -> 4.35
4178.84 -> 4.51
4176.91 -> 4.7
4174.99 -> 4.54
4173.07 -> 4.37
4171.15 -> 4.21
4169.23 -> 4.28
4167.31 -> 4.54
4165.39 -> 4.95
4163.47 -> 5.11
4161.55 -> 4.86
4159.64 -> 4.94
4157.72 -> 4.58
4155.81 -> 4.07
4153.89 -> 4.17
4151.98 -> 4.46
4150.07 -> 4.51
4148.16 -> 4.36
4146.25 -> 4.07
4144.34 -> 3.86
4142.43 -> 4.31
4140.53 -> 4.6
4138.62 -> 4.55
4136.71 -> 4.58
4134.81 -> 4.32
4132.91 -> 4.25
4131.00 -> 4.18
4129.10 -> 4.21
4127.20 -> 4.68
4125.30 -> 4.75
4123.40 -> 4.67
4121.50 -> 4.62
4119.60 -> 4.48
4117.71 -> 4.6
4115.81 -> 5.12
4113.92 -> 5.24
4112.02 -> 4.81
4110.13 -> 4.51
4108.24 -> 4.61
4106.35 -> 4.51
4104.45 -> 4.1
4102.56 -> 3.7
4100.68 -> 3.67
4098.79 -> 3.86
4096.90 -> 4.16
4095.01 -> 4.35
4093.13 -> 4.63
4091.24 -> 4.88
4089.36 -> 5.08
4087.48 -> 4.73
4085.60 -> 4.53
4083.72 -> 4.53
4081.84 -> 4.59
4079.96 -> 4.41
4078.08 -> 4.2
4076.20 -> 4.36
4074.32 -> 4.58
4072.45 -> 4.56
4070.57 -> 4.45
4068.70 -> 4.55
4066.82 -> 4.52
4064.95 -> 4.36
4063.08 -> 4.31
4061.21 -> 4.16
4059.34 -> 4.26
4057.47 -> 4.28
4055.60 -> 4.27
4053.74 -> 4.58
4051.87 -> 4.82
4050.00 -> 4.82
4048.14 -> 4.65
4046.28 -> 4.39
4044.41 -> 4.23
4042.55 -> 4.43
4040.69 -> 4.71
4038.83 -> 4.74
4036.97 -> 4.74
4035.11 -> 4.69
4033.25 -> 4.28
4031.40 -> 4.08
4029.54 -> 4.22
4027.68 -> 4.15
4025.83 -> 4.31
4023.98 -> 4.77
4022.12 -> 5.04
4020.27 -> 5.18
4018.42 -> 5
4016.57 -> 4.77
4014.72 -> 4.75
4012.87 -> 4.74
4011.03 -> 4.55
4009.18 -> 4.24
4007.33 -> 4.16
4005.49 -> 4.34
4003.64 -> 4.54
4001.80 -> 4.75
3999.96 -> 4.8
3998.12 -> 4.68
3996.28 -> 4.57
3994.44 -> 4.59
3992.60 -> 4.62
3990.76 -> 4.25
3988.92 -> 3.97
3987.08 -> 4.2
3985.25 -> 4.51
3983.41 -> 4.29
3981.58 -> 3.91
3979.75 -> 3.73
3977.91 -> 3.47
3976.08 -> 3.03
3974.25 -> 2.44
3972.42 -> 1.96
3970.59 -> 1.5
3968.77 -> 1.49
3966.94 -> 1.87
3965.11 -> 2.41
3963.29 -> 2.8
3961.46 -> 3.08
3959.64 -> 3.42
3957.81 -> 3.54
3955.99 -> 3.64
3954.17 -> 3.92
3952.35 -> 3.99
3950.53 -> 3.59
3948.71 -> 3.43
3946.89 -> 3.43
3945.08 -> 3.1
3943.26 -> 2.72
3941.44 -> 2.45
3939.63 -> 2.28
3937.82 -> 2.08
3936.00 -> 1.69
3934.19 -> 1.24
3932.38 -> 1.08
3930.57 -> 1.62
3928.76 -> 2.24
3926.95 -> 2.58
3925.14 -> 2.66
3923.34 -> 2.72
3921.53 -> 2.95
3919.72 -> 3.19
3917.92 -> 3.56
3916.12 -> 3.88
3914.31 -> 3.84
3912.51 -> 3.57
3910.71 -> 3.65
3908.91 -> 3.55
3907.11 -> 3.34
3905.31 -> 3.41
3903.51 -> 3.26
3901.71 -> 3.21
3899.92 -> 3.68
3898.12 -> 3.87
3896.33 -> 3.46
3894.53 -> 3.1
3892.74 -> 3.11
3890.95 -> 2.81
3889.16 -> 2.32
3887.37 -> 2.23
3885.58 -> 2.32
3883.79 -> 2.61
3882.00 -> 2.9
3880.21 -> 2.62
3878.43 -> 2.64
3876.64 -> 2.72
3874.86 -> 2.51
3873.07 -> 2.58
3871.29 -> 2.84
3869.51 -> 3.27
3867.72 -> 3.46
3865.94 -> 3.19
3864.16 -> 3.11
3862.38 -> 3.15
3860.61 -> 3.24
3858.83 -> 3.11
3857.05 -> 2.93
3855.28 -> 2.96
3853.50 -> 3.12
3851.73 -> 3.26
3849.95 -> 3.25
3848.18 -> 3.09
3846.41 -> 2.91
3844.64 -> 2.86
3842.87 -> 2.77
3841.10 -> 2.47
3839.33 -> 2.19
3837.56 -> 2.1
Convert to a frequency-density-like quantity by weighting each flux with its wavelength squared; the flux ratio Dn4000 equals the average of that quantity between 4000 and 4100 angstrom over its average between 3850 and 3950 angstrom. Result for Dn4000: 1.67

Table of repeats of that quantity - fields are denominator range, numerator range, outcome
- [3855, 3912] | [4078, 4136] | 1.65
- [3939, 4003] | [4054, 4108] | 1.34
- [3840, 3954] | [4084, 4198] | 1.73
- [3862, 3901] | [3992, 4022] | 1.69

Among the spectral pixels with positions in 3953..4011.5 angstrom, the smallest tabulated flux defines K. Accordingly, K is 1.49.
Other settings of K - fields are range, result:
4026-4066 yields 4.08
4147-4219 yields 4.07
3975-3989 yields 3.03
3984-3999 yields 3.97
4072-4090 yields 4.2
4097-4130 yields 3.67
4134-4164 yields 3.86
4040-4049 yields 4.23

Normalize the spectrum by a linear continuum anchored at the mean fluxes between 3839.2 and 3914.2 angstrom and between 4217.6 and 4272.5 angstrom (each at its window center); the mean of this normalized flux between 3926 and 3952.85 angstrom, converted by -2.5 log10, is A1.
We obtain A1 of 0.32 mag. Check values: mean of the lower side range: 3.03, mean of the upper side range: 4.8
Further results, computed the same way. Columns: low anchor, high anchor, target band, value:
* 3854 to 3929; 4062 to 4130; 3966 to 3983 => 0.35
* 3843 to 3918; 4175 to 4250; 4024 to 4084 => -0.14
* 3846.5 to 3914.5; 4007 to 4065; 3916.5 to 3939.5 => 0.44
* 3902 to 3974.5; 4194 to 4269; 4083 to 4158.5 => -0.11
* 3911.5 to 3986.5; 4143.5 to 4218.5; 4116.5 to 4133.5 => -0.09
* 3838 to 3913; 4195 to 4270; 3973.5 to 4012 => -0.16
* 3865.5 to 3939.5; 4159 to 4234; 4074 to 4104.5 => -0.10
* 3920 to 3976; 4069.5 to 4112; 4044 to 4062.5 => -0.13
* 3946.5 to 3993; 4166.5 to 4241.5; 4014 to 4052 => -0.25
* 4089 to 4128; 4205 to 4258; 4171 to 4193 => 0.05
